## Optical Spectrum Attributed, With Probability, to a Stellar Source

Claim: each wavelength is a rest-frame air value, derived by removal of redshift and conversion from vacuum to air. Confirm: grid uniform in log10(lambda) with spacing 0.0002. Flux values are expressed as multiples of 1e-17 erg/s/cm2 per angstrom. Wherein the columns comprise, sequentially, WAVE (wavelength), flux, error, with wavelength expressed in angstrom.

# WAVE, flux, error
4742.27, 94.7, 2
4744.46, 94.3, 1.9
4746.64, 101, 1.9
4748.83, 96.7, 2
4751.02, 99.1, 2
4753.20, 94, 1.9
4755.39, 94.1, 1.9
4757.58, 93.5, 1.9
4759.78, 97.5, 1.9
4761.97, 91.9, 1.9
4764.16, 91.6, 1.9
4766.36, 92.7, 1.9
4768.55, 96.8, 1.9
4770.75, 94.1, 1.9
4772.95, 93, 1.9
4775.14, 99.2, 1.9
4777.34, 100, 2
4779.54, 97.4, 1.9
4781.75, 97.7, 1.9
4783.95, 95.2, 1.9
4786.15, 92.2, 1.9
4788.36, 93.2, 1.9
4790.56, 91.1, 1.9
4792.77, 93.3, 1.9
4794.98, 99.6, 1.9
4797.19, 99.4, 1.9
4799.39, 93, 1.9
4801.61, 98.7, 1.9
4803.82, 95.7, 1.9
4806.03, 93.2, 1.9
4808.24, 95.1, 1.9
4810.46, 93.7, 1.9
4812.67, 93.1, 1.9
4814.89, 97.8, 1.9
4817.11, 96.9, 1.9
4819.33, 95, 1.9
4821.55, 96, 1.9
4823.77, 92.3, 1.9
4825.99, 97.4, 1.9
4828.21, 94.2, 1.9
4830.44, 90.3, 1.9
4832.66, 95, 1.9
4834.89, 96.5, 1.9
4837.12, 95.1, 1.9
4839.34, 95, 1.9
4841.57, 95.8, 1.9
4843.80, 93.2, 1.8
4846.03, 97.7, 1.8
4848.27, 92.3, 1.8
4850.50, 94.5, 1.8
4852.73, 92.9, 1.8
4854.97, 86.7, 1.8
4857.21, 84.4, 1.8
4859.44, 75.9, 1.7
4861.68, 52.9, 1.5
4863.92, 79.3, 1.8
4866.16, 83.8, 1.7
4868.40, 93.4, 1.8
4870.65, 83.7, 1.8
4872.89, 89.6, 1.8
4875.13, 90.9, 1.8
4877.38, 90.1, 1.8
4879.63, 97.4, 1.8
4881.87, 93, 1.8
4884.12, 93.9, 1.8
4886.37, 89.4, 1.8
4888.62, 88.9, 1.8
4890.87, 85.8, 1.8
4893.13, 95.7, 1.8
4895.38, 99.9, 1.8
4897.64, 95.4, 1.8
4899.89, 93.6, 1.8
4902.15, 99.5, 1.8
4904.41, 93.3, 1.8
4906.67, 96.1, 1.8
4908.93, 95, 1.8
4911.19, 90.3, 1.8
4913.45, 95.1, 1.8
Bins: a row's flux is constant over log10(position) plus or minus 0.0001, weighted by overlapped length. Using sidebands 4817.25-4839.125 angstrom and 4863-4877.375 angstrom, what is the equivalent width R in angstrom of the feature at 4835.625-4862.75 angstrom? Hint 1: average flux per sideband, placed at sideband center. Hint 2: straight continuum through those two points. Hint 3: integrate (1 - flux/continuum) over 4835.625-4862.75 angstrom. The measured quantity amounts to 0.9 angstrom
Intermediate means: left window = 94.8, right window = 87.1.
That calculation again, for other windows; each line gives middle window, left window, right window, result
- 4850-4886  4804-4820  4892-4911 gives 3.5 angstrom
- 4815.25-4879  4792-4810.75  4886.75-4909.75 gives 3.3 angstrom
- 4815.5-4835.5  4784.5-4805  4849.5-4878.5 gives -1.0 angstrom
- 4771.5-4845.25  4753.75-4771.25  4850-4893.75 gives -3.5 angstrom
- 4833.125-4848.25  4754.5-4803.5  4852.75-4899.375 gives -0.8 angstrom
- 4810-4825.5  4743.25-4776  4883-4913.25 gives -0.1 angstrom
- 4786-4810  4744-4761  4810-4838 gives 0.1 angstrom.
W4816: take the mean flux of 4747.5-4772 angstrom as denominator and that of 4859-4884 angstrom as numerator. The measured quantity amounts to 0.90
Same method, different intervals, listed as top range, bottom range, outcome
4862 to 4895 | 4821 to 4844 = 0.94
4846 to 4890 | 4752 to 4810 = 0.92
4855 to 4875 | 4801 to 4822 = 0.85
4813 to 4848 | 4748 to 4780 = 1.00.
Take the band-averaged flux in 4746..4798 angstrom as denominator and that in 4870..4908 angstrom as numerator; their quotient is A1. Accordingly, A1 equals 0.97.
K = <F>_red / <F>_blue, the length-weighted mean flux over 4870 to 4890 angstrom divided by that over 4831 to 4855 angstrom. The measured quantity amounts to 0.96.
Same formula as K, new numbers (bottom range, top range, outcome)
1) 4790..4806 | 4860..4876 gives 0.85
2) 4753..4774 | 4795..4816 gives 1.02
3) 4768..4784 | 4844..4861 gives 0.91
